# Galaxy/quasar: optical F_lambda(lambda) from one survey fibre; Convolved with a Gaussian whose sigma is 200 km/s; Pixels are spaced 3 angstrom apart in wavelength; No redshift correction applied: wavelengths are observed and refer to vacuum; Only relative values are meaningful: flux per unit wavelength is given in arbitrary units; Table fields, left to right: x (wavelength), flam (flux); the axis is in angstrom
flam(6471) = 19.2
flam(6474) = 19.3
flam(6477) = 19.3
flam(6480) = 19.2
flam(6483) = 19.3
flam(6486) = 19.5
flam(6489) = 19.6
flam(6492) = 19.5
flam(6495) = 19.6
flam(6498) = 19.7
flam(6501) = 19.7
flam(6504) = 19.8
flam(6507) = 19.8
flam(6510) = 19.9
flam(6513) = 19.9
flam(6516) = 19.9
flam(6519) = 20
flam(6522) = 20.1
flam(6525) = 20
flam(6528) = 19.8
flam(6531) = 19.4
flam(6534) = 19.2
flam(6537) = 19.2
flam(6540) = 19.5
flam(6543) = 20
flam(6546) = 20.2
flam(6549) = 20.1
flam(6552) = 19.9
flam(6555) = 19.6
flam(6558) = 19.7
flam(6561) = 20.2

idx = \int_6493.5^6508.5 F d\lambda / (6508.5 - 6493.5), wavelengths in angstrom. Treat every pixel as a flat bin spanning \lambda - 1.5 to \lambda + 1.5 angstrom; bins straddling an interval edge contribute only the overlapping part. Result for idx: 19.7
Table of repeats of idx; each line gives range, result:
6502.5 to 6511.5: 19.8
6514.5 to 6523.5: 20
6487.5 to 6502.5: 19.6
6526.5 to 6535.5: 19.5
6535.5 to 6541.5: 19.3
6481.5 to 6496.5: 19.5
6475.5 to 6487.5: 19.3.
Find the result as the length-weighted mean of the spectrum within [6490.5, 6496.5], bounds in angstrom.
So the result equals 19.6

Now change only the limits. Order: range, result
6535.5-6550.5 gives 19.8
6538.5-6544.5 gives 19.8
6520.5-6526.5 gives 20.1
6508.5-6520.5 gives 19.9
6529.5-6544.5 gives 19.5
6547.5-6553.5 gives 20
